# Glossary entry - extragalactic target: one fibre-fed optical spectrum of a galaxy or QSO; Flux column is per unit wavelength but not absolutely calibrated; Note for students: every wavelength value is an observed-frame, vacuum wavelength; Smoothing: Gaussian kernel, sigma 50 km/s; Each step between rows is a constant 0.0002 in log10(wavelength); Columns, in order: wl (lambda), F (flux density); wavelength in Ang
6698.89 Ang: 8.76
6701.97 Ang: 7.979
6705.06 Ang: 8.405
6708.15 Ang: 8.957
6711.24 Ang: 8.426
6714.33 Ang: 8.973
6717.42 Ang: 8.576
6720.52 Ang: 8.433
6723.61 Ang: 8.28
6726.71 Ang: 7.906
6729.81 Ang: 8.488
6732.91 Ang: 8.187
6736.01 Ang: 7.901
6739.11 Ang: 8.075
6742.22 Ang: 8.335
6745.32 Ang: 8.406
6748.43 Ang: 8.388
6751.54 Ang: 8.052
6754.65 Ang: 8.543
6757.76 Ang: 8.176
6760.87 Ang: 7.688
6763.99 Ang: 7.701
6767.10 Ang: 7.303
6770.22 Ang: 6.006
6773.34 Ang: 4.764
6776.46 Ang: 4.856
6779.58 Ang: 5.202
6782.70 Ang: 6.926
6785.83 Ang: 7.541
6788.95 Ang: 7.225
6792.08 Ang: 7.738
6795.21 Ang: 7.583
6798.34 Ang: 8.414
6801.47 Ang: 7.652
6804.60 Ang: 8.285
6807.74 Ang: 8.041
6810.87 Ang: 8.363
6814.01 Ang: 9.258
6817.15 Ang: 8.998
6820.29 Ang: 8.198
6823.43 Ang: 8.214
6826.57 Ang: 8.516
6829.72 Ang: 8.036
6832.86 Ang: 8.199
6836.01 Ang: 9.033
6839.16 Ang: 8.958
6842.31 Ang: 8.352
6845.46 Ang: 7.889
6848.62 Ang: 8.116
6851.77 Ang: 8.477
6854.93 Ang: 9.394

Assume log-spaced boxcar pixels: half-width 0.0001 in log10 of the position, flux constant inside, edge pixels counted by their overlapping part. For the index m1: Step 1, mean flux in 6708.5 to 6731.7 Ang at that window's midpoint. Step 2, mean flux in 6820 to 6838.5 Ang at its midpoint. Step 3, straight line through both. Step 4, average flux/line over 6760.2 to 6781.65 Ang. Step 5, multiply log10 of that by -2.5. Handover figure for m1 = 0.34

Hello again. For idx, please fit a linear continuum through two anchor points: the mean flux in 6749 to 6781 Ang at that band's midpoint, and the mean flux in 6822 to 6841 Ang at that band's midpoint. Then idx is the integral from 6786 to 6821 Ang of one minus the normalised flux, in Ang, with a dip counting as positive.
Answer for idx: -1.4 Ang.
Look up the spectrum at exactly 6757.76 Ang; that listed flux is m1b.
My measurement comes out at 8.176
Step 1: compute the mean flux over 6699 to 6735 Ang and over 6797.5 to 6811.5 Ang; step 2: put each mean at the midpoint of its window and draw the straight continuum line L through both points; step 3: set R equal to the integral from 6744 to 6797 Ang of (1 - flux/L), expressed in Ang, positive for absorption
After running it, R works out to 6.8 Ang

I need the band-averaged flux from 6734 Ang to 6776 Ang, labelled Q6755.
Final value 7.57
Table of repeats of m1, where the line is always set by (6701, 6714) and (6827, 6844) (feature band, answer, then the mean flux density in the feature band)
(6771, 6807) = 0.223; 6.93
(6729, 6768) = 0.053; 8.1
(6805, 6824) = 0.000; 8.51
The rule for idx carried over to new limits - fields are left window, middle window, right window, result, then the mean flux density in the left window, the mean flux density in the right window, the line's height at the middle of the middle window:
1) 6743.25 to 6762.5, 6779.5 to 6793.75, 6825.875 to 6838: 2.1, 8.21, 8.46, 8.32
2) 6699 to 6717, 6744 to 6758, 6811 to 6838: 0.4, 8.57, 8.55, 8.56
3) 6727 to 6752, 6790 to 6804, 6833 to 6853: 0.8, 8.22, 8.45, 8.35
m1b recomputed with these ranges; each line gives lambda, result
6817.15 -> 8.998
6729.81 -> 8.488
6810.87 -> 8.363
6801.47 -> 7.652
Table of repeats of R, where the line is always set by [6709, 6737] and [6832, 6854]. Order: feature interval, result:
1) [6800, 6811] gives 0.5 Ang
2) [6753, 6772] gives 2.0 Ang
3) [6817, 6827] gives 0.1 Ang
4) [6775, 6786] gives 3.2 Ang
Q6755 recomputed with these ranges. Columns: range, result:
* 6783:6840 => 8.2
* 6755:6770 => 7.63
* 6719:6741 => 8.18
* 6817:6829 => 8.39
